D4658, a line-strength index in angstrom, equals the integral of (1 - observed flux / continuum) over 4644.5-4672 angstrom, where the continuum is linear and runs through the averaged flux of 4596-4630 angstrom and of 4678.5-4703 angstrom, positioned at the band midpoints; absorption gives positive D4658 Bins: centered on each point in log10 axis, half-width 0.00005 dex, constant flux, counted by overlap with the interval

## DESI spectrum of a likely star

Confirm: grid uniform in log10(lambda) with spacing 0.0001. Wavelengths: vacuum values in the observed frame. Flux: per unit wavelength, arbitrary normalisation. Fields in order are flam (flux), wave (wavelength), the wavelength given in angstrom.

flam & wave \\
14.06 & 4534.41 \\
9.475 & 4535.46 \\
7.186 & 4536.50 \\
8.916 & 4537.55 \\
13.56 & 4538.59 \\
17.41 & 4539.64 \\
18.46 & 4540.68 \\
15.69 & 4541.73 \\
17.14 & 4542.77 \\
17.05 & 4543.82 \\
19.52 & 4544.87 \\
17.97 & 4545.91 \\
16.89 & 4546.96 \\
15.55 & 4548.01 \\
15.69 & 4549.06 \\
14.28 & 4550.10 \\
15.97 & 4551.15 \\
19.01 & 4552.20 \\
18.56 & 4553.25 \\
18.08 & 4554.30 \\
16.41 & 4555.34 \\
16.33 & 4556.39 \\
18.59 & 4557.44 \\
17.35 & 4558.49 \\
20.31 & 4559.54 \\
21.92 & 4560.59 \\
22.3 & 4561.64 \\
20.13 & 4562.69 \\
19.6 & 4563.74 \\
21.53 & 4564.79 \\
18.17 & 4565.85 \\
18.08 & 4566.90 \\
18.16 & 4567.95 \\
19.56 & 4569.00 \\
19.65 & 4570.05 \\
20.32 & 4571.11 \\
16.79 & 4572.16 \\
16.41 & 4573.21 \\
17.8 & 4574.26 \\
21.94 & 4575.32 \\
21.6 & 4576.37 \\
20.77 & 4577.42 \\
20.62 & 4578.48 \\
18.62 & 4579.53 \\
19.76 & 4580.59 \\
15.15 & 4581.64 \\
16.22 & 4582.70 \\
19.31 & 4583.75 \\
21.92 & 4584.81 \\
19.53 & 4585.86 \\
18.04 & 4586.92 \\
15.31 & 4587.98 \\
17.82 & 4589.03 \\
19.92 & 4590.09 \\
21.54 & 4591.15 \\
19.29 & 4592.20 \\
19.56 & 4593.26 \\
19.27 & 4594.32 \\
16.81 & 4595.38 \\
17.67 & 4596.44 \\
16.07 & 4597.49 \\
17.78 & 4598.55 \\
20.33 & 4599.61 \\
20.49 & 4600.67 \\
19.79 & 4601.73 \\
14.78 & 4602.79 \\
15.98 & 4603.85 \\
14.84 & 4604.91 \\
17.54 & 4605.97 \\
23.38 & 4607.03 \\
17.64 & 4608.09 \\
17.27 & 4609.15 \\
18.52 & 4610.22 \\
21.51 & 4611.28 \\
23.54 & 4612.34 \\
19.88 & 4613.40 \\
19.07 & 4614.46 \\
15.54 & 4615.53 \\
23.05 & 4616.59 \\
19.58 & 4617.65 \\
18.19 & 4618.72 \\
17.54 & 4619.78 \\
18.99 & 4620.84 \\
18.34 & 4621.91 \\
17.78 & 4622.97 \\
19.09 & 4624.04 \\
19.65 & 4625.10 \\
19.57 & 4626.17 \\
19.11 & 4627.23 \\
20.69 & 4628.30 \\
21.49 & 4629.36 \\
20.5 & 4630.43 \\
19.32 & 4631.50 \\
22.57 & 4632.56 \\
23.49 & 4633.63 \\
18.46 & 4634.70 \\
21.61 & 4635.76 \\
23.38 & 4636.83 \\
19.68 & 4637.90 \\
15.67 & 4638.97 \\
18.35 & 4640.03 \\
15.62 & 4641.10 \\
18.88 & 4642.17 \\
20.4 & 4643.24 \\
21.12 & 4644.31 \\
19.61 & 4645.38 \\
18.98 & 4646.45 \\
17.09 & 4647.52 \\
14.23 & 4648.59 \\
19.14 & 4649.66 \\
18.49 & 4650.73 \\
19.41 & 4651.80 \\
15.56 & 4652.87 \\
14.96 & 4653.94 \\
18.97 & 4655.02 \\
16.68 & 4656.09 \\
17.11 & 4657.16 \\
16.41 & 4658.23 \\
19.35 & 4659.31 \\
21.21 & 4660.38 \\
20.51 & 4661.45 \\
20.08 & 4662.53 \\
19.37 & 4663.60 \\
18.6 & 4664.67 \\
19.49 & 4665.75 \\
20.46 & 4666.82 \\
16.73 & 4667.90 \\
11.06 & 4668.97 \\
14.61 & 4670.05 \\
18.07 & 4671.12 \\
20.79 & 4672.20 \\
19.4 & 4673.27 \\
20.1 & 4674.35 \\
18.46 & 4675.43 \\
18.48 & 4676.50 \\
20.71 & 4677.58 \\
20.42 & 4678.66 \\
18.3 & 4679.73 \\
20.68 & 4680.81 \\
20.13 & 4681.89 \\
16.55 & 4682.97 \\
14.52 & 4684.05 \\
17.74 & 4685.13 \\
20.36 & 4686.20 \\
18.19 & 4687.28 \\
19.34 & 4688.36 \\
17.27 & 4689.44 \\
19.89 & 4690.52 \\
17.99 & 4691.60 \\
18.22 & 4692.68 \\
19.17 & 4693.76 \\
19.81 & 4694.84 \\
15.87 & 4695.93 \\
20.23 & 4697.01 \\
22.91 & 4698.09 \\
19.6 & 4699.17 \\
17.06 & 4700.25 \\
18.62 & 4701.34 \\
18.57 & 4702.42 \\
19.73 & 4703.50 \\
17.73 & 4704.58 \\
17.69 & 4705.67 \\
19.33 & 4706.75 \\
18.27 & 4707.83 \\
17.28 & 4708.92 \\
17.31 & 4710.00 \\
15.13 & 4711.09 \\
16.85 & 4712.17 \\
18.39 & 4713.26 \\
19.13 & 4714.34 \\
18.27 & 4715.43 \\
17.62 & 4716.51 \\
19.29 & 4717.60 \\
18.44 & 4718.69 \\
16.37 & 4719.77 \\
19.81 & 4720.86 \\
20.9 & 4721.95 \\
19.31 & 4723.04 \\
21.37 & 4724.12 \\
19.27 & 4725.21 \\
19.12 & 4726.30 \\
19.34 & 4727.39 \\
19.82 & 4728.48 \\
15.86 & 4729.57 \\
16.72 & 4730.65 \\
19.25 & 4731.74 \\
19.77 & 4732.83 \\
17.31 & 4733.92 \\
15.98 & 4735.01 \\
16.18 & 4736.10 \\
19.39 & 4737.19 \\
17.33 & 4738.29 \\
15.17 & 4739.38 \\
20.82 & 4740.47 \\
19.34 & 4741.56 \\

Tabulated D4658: 1.3 angstrom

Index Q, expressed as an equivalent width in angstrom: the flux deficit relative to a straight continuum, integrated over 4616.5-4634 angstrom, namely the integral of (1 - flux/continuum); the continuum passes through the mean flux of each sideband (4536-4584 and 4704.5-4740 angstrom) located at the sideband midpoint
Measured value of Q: -1.8 angstrom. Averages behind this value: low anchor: 17.8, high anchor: 18.2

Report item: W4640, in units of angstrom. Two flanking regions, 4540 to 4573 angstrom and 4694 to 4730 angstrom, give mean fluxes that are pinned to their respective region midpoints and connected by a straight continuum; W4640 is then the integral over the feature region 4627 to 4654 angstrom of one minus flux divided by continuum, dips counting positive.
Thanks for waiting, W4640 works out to -1.2 angstrom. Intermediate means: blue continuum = 18.2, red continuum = 18.6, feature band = 19.2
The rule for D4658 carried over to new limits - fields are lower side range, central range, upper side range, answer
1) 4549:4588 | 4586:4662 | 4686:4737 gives -0.83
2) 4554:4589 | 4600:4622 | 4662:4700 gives 0.01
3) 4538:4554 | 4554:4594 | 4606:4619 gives -2.32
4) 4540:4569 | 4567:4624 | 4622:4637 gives 1.55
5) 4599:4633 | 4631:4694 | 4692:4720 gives 0.39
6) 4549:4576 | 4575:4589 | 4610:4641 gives -0.05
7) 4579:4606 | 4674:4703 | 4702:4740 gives -1.02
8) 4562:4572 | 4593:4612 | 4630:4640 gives 1.54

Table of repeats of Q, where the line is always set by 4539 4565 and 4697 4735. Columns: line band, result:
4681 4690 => 0.2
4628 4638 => -1.6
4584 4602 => -0.7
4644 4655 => 0.3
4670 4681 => -0.5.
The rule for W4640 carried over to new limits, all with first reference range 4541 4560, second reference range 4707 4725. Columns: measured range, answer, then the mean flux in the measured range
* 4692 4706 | -0.5 angstrom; 18.9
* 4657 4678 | -0.6 angstrom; 18.6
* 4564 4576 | -1.1 angstrom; 19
